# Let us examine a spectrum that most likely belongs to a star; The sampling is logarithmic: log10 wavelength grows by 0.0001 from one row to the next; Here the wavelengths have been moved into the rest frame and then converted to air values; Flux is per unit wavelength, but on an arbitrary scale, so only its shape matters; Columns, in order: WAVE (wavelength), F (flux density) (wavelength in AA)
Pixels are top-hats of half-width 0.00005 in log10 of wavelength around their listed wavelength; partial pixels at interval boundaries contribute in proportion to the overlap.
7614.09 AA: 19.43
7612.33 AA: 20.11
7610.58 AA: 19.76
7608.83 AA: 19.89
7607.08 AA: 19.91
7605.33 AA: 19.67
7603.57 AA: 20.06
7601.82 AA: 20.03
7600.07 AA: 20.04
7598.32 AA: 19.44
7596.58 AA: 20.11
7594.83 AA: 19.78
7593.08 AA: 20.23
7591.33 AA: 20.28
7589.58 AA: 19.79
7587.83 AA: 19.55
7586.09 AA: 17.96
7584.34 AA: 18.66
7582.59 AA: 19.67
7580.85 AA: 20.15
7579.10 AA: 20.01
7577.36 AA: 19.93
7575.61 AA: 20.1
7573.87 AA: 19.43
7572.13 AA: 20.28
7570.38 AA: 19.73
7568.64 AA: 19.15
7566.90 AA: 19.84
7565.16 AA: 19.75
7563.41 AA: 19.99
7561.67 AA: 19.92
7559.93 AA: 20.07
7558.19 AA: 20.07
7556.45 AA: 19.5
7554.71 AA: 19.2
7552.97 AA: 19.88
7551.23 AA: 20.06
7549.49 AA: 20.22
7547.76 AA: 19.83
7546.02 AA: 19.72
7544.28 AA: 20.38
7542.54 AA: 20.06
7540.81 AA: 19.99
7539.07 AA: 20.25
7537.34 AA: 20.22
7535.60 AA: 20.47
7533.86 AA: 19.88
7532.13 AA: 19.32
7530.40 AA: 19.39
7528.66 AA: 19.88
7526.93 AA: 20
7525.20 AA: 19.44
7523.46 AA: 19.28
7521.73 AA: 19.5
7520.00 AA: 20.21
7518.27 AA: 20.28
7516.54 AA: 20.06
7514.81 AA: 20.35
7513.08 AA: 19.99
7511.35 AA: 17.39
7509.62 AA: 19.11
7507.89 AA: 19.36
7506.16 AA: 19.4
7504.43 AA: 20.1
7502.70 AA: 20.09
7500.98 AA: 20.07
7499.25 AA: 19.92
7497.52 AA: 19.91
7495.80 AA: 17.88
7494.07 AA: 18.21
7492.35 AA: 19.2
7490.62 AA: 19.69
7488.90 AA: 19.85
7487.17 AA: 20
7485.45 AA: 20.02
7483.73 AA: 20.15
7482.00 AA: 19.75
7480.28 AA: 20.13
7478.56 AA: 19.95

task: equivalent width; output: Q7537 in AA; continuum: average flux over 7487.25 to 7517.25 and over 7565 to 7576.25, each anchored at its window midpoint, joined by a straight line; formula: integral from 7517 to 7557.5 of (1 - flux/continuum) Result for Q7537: -0.5 AA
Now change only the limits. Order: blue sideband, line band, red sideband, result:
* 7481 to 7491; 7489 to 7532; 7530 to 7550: 0.9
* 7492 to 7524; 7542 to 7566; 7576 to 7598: -0.4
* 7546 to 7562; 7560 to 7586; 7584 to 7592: -0.3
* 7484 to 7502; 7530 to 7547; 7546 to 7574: -0.2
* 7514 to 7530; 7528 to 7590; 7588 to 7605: 0.4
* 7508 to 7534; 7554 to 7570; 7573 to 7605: 0.0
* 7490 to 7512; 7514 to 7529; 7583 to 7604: -0.4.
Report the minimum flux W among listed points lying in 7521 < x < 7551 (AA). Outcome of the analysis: 19.28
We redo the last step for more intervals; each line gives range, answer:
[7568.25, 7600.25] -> 17.96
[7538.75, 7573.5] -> 19.15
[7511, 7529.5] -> 17.39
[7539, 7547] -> 19.72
